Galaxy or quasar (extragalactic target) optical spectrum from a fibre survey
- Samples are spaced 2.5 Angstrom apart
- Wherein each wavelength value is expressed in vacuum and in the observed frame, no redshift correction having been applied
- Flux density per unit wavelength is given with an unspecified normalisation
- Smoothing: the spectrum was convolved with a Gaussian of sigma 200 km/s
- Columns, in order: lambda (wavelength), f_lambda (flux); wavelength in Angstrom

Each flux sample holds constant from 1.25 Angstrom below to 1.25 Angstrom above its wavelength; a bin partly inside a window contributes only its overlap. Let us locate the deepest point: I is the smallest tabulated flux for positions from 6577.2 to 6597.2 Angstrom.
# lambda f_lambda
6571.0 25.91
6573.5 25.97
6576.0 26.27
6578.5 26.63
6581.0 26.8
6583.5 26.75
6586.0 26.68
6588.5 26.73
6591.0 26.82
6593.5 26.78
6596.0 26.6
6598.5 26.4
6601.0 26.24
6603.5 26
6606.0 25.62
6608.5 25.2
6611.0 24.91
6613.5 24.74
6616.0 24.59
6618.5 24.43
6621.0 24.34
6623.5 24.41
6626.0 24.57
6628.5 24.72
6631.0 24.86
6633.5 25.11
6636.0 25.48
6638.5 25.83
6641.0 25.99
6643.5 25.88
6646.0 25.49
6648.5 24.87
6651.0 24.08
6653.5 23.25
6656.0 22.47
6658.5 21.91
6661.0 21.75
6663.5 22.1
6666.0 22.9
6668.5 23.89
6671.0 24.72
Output 26.6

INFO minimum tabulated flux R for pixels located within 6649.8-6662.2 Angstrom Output 21.75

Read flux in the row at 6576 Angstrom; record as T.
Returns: 26.27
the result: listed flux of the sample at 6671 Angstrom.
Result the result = 24.72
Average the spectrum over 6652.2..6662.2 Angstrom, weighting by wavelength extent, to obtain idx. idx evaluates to 22.4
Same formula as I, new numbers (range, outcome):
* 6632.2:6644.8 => 25.11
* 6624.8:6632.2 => 24.57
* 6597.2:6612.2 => 24.91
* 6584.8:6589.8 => 26.68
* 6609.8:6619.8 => 24.43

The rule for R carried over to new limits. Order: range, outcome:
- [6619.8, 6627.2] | 24.34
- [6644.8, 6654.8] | 23.25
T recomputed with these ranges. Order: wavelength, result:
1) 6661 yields 21.75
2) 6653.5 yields 23.25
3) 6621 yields 24.34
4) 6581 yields 26.8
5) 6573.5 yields 25.97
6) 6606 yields 25.62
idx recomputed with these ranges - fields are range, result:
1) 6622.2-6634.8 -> 24.7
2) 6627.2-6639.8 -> 25.2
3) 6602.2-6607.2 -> 25.8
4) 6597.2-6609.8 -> 25.9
